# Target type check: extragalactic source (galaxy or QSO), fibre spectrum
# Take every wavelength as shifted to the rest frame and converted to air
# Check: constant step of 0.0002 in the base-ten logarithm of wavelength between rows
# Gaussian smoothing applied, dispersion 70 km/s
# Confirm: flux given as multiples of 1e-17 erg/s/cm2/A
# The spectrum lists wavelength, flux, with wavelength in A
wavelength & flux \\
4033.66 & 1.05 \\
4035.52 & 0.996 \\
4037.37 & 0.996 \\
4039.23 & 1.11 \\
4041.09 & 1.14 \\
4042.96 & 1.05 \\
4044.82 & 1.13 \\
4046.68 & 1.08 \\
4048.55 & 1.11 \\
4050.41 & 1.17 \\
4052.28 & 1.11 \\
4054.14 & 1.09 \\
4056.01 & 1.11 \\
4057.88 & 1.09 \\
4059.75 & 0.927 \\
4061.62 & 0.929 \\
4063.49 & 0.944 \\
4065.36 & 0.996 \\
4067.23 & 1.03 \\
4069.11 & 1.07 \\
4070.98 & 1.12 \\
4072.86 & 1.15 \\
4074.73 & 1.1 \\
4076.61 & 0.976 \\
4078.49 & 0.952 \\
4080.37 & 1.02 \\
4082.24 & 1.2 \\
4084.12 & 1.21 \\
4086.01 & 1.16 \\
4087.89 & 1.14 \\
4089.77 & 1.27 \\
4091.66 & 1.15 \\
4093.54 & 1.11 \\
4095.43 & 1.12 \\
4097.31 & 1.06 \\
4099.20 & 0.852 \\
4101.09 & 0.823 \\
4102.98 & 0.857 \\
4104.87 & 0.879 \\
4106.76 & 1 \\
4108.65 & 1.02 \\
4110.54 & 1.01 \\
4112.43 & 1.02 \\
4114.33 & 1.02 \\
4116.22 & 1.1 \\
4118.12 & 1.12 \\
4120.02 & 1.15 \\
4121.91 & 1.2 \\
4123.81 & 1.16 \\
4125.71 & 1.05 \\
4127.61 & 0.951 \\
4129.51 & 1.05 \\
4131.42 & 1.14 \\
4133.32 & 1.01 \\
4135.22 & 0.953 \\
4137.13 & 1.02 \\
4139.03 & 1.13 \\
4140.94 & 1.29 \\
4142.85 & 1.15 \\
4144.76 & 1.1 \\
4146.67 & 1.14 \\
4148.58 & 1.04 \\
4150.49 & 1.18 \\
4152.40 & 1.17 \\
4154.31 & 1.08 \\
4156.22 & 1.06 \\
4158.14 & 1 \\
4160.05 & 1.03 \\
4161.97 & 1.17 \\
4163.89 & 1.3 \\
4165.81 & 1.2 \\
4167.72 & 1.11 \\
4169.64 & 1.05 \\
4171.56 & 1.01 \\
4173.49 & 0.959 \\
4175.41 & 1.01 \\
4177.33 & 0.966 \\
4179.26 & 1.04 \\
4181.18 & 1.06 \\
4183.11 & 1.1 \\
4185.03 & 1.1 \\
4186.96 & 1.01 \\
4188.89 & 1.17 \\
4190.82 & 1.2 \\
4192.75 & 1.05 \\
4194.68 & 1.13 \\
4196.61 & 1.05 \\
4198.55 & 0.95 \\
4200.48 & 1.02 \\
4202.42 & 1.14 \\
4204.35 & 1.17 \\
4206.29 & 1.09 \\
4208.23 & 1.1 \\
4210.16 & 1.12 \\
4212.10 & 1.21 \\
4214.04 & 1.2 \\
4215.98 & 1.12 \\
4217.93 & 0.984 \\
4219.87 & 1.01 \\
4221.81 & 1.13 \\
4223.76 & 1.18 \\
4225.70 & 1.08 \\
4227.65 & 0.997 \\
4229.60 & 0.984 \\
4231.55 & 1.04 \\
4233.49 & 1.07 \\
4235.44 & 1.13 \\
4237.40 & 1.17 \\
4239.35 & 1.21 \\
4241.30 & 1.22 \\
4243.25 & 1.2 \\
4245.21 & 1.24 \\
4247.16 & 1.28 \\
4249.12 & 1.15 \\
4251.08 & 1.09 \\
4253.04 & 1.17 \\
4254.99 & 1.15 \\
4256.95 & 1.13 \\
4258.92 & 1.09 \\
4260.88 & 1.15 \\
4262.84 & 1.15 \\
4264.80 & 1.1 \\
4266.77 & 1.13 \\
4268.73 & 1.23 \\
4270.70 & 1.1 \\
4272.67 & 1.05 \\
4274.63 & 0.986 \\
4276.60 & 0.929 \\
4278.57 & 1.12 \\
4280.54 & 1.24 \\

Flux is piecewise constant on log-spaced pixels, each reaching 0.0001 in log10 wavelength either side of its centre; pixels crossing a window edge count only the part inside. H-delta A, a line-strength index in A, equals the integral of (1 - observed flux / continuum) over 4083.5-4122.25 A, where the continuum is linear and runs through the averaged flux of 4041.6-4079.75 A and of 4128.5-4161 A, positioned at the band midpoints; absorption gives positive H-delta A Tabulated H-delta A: 0.6 A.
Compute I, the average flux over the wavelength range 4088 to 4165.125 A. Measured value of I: 1.07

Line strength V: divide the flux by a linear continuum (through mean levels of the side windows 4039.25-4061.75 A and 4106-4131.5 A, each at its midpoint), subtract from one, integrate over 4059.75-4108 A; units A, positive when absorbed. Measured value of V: 1.6 A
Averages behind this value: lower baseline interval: 1.08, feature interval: 1.04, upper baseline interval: 1.07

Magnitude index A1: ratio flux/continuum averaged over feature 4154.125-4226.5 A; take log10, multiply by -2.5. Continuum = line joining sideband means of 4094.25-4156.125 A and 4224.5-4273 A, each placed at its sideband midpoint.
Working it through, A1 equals 0.01 mag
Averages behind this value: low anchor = 1.06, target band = 1.09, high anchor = 1.13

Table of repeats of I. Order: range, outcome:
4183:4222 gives 1.1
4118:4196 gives 1.09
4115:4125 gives 1.14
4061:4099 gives 1.08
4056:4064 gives 0.99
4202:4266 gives 1.13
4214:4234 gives 1.07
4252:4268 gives 1.14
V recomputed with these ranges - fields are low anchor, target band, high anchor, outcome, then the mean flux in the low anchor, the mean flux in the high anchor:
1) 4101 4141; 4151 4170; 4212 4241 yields -1.00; 1.04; 1.1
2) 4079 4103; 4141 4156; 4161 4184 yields -0.68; 1.08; 1.08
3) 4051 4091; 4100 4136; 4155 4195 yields 1.75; 1.08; 1.08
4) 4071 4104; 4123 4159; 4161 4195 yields -0.23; 1.07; 1.09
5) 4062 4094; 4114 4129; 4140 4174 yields 0.12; 1.09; 1.12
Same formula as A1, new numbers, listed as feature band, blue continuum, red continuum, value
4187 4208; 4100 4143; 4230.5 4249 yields 0.03 mag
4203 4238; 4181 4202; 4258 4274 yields 0.00 mag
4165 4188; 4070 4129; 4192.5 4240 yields 0.03 mag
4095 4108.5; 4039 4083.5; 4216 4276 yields 0.15 mag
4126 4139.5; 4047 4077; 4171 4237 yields 0.04 mag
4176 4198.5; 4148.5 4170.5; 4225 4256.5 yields 0.05 mag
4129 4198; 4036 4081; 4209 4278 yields 0.00 mag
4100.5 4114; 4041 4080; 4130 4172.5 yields 0.14 mag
